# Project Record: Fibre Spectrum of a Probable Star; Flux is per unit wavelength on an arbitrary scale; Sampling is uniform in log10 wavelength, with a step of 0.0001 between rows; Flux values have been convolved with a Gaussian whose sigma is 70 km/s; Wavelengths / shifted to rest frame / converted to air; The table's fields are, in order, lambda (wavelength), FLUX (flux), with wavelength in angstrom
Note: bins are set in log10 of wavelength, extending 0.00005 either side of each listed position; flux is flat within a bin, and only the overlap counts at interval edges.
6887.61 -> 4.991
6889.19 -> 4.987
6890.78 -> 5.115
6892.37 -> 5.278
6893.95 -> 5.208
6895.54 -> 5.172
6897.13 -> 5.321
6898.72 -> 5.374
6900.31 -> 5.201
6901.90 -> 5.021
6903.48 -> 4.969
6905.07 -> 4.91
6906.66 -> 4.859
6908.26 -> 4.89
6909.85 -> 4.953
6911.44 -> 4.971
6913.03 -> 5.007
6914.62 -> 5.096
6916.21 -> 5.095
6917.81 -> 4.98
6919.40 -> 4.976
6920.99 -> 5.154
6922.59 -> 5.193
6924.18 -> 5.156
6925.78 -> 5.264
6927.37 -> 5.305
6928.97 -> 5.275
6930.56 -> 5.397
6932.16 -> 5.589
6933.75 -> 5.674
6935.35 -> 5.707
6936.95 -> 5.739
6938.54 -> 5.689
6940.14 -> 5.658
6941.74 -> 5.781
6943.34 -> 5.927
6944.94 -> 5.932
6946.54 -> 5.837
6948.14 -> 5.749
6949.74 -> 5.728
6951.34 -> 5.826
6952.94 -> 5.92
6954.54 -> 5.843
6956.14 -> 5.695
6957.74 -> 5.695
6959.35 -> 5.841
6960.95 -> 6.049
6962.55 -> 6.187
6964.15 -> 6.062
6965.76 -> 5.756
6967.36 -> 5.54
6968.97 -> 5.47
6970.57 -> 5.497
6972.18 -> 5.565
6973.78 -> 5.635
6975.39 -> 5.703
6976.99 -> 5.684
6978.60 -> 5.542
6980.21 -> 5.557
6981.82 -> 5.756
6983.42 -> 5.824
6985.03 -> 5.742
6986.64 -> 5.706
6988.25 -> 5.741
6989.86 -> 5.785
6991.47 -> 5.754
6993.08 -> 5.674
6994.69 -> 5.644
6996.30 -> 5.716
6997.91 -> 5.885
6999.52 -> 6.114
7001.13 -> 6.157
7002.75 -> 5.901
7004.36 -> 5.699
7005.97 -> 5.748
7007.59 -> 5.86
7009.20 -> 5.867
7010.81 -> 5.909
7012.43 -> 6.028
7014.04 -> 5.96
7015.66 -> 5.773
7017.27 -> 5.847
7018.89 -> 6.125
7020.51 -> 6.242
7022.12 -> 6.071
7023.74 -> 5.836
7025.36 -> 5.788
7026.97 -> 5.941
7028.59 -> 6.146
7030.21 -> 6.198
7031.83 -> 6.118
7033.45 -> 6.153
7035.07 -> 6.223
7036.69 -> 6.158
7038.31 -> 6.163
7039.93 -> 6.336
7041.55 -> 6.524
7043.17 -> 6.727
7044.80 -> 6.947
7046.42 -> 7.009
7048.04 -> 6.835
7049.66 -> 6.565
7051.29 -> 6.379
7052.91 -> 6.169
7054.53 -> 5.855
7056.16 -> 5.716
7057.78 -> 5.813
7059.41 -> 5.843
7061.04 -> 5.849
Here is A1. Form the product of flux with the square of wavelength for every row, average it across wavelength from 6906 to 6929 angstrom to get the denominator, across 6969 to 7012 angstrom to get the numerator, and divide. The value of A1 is 1.16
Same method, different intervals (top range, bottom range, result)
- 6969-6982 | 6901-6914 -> 1.15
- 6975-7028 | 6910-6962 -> 1.08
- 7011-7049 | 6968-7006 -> 1.10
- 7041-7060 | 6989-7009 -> 1.11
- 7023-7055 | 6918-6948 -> 1.18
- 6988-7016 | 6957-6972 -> 1.02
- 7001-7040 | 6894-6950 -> 1.16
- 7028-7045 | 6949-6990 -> 1.12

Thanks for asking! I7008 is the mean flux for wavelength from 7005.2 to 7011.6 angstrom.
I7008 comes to 5.85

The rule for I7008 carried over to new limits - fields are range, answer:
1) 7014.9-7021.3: 6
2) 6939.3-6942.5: 5.71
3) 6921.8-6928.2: 5.23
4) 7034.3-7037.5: 6.19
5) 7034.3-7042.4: 6.29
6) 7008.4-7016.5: 5.91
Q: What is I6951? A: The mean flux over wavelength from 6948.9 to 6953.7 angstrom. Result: 5.82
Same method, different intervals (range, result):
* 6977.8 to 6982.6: 5.61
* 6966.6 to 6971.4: 5.5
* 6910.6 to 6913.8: 4.99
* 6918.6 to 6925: 5.12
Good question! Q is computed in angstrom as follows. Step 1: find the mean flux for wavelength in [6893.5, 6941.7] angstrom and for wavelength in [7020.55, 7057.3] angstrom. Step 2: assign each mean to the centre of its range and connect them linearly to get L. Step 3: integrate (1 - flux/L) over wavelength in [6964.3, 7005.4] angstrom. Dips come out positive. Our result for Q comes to 0.5 angstrom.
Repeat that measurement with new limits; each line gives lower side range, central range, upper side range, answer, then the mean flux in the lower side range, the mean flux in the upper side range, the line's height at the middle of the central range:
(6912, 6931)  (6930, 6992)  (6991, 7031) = -2.87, 5.15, 5.92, 5.49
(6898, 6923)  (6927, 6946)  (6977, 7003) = -1.33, 5.04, 5.77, 5.28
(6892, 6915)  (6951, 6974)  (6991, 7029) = -1.00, 5.08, 5.9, 5.54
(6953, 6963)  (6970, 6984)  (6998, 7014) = 0.61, 5.88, 5.92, 5.9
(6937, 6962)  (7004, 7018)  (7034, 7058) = 0.71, 5.81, 6.37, 6.17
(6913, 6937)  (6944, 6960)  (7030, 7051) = -0.72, 5.28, 6.46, 5.56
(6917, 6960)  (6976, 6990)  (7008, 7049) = 0.43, 5.57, 6.2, 5.88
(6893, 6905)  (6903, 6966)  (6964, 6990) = -0.97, 5.17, 5.67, 5.4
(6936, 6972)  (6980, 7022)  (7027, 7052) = 1.90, 5.79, 6.42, 6.13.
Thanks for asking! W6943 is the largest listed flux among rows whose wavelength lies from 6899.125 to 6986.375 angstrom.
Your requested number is 6.187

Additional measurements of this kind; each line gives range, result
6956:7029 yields 6.242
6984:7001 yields 6.114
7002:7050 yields 7.009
